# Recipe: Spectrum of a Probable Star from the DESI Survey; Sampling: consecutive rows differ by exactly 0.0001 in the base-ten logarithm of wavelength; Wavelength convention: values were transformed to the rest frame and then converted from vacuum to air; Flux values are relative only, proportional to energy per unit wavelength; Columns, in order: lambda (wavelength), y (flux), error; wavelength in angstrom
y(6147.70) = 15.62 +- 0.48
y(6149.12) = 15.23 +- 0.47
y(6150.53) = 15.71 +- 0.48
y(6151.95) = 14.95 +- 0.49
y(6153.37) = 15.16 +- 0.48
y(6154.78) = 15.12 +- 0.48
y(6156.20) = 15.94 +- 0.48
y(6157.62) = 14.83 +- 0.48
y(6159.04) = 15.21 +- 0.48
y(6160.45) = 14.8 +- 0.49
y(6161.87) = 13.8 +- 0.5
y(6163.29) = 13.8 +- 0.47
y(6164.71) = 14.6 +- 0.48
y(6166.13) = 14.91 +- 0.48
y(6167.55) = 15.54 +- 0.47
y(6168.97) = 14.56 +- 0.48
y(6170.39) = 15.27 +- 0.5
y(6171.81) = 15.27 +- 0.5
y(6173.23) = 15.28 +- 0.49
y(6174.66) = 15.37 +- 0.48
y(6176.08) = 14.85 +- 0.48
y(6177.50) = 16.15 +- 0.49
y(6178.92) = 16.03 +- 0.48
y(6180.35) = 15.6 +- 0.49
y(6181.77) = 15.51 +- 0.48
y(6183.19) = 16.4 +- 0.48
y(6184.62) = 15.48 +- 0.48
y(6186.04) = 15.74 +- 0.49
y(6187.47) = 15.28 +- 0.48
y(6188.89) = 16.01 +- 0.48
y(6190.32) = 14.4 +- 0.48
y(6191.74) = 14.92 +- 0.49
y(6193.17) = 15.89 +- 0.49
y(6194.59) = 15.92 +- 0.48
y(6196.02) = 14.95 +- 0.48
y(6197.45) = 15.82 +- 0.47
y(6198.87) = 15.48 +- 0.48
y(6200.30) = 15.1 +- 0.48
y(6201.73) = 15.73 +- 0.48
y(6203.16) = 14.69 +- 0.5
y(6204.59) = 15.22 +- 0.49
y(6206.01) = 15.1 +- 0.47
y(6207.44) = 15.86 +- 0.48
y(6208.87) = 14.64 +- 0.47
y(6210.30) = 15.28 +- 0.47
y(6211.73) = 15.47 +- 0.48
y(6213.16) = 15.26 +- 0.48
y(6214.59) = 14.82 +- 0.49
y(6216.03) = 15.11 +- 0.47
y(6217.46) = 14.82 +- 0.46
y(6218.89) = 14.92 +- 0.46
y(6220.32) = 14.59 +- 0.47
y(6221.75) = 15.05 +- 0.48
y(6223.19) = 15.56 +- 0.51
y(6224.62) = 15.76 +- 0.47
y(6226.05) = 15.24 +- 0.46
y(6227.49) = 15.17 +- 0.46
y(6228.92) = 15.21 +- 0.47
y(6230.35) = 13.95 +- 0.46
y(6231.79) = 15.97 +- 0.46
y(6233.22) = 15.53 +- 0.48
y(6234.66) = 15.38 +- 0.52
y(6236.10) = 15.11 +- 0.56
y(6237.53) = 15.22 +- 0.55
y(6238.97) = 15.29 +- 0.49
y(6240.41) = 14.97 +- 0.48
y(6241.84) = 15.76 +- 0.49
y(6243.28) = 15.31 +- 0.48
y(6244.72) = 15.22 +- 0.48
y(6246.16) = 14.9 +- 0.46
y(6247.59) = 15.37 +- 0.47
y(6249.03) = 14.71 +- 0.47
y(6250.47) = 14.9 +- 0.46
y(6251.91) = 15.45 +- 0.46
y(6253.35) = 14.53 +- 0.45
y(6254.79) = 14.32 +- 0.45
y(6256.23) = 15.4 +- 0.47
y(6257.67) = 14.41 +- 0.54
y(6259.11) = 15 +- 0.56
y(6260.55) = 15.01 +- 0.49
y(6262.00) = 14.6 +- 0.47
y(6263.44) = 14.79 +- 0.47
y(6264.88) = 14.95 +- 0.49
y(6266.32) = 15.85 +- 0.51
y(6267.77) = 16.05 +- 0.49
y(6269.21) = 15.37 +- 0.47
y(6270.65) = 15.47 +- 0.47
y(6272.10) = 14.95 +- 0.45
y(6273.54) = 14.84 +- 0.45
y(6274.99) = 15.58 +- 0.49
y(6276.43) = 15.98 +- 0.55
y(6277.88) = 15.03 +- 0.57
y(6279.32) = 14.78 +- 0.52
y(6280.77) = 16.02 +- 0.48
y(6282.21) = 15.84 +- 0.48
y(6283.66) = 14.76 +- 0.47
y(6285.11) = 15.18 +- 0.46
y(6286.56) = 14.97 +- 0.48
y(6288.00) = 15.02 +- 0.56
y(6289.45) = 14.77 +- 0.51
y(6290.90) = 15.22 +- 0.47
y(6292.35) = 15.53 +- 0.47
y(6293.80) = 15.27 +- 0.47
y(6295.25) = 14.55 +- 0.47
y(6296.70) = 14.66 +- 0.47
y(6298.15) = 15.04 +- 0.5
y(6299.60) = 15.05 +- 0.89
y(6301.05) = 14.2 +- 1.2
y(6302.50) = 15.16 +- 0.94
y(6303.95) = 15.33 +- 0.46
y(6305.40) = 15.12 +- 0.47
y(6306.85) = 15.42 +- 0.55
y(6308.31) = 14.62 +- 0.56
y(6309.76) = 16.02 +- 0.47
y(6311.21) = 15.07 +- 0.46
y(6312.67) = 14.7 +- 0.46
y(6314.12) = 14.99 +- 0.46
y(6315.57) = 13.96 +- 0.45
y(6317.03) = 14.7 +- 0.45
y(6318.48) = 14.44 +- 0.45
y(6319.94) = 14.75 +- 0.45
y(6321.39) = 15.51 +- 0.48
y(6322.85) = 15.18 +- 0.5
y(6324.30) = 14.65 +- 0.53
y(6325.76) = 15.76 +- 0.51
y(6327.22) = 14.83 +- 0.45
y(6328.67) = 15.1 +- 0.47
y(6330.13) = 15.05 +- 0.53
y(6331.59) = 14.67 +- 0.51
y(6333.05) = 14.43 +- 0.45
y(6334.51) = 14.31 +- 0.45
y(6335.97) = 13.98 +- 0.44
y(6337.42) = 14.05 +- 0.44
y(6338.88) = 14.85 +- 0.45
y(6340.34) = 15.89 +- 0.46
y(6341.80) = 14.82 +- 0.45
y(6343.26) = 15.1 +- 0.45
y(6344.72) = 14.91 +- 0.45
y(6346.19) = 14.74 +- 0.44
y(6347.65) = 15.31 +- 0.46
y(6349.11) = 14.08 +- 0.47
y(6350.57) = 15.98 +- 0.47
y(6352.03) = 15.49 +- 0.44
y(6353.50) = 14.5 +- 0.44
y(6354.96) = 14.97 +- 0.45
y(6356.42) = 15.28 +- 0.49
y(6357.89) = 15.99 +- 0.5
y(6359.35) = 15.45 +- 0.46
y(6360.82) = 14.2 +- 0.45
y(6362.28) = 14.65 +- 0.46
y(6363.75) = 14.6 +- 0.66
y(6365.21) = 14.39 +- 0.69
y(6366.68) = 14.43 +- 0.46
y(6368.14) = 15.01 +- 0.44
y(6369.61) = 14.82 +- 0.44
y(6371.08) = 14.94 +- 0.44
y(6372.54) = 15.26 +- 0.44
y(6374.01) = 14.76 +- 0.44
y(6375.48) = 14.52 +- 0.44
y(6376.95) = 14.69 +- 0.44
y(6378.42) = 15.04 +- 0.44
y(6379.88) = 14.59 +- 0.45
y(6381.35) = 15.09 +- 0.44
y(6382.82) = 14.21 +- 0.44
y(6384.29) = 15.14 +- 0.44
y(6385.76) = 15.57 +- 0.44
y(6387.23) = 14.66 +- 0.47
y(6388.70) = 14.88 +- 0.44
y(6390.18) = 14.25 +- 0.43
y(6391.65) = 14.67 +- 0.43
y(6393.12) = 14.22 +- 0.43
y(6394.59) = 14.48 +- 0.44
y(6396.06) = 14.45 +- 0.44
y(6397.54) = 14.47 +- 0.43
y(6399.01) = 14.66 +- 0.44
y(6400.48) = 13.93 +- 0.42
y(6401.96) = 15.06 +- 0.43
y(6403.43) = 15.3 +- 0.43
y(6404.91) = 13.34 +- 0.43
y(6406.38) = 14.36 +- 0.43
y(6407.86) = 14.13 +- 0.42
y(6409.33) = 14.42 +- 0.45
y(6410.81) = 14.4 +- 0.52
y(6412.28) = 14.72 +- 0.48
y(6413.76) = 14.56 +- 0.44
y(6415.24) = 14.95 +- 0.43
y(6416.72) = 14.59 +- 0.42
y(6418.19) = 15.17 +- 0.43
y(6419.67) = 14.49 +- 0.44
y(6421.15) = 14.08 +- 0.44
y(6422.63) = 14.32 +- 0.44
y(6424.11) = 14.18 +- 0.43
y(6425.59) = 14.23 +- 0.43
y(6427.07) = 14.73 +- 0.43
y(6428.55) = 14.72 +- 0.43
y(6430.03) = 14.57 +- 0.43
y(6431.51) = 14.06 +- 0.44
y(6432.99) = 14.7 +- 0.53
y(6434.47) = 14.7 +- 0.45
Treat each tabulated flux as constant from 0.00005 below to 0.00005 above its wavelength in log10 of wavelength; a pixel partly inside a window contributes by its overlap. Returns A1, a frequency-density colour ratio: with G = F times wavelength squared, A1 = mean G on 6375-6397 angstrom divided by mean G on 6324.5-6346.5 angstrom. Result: 1.0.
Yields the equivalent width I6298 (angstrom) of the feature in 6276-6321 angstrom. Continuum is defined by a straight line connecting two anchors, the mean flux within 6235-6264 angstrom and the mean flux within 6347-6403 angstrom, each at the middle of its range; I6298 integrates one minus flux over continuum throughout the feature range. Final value -0.3 angstrom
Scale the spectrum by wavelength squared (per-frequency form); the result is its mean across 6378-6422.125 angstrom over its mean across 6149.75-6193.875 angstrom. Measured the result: 1.03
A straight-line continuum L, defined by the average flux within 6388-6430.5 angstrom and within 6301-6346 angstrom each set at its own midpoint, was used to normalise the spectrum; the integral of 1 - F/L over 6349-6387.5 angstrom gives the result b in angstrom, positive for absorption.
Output -0.6 angstrom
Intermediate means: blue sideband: 14.9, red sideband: 14.5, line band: 14.9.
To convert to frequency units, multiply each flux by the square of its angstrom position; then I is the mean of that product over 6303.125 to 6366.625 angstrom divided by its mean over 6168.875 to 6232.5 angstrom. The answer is 1.02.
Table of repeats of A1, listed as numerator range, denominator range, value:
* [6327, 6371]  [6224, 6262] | 1.02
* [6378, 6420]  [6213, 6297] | 1.01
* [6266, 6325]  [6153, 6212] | 1.03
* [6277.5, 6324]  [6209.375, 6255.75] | 1.02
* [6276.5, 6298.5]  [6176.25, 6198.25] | 1.00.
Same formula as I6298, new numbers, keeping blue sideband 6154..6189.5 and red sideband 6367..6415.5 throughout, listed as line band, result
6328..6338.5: 0.2 angstrom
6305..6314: -0.2 angstrom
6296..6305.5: 0.0 angstrom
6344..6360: -0.4 angstrom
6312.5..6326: 0.0 angstrom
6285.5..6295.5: -0.1 angstrom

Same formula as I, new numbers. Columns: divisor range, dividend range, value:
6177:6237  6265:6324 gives 1.01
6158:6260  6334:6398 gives 1.03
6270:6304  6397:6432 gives 1.00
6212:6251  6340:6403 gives 1.02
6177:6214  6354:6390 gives 1.02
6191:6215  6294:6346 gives 1.01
